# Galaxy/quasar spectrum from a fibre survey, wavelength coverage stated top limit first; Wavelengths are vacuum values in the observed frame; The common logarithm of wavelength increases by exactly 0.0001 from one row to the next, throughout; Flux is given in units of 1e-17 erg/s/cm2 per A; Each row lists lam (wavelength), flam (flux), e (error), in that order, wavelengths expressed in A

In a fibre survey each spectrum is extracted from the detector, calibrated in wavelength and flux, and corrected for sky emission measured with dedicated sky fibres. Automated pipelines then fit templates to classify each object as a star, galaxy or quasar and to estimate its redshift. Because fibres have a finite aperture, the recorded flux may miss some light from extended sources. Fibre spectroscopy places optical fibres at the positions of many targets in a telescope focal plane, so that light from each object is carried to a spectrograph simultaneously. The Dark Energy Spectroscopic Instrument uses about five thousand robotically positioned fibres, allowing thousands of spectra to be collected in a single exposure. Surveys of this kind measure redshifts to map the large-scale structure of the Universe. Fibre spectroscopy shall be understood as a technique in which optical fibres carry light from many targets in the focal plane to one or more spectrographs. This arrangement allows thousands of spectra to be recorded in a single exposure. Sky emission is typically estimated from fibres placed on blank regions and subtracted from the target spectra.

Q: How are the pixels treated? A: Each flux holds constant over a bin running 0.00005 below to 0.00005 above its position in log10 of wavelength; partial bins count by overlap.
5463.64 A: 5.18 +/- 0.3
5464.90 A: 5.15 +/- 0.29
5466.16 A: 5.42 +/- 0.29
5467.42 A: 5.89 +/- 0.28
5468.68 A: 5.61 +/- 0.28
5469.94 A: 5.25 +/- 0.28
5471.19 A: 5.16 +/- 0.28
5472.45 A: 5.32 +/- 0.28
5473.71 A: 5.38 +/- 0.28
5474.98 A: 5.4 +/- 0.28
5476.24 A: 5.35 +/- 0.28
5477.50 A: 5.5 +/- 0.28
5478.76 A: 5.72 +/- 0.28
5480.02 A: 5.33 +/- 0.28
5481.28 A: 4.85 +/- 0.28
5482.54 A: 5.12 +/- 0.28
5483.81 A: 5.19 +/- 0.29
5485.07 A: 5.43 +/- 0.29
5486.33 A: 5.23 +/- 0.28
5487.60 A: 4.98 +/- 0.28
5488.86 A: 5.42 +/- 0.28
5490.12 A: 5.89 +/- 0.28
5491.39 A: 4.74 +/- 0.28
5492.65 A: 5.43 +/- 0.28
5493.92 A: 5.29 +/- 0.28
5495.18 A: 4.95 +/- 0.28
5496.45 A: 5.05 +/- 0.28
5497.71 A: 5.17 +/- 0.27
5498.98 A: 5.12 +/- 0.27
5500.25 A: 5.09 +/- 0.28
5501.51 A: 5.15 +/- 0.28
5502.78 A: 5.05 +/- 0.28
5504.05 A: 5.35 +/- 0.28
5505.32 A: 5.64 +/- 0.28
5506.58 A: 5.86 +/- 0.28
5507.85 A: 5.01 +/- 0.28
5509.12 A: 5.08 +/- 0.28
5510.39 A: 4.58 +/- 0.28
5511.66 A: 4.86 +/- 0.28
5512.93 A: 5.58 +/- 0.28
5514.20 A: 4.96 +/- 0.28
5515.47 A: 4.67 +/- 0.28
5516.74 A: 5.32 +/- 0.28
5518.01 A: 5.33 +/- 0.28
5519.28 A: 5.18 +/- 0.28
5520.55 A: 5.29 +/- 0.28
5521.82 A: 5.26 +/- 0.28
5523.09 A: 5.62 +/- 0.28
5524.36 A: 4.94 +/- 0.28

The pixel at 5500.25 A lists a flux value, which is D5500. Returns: 5.09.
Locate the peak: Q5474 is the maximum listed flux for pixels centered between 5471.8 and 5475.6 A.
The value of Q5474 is 5.4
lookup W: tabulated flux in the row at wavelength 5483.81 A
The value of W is 5.19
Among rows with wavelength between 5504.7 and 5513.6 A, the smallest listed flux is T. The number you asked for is 4.58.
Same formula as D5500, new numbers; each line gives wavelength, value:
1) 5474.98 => 5.4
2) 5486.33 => 5.23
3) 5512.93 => 5.58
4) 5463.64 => 5.18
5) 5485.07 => 5.43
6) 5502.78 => 5.05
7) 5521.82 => 5.26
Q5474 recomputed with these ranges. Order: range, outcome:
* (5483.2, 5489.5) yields 5.43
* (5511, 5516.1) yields 5.58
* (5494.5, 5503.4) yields 5.17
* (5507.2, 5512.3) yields 5.08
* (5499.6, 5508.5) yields 5.86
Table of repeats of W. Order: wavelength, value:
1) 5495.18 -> 4.95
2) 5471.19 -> 5.16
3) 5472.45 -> 5.32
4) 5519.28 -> 5.18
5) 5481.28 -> 4.85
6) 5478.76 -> 5.72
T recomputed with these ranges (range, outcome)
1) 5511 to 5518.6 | 4.67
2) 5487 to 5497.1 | 4.74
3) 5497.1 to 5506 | 5.05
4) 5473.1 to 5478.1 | 5.35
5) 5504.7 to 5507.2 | 5.64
